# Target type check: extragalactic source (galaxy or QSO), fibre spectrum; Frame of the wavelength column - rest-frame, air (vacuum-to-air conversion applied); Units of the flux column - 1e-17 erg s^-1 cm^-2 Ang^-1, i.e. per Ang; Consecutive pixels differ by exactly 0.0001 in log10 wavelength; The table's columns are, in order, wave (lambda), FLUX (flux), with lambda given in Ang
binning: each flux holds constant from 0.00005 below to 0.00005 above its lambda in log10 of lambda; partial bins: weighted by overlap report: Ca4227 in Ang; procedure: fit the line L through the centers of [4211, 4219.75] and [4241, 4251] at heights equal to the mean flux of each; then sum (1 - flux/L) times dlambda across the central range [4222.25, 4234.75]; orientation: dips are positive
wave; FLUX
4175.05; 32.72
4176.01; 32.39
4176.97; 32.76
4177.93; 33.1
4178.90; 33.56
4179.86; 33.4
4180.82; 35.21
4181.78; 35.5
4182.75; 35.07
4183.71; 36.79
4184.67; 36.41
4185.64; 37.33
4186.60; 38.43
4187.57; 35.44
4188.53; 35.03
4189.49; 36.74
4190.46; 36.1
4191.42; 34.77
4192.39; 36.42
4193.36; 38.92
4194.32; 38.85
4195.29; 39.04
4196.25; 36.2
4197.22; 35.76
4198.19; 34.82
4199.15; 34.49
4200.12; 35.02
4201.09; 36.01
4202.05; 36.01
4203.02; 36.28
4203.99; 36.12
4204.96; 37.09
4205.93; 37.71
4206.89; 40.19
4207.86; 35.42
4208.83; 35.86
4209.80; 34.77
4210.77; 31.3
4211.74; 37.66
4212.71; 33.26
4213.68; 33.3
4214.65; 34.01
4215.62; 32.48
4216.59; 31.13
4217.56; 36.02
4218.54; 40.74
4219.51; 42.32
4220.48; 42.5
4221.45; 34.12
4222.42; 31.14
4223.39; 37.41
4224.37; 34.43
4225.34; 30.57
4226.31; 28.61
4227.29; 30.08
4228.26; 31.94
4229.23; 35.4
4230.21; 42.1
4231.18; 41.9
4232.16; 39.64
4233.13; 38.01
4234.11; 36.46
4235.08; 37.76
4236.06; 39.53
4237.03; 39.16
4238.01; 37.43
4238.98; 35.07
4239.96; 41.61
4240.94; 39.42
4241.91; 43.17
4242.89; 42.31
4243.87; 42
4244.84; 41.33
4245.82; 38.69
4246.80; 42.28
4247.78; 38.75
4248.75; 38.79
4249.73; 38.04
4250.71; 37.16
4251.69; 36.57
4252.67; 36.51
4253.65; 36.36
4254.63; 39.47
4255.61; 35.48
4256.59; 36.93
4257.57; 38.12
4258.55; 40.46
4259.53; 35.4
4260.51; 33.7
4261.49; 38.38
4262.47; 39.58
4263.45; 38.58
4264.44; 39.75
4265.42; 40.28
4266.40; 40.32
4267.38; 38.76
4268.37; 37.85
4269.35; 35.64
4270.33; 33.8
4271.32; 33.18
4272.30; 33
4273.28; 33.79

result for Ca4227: 0.7 Ang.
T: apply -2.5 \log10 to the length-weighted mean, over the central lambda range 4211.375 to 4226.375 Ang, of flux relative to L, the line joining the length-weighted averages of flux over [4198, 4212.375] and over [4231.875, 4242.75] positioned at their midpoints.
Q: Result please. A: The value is 0.06 mag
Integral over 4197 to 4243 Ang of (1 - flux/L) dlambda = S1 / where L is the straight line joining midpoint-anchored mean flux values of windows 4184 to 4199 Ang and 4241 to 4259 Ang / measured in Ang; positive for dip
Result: 1.8 Ang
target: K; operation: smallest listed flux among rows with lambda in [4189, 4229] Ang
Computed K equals 28.61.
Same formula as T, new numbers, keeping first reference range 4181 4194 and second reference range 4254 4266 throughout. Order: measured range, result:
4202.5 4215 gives 0.04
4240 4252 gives -0.06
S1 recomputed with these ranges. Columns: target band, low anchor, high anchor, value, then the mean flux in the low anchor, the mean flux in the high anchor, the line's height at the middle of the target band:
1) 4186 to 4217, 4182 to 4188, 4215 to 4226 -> 0.2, 36.5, 35.6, 36.1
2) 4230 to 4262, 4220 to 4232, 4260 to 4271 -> -2.0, 35.1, 37.8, 36.5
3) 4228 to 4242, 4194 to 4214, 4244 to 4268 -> -0.4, 36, 38.4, 37.4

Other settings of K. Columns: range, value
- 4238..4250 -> 35.07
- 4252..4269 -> 33.7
